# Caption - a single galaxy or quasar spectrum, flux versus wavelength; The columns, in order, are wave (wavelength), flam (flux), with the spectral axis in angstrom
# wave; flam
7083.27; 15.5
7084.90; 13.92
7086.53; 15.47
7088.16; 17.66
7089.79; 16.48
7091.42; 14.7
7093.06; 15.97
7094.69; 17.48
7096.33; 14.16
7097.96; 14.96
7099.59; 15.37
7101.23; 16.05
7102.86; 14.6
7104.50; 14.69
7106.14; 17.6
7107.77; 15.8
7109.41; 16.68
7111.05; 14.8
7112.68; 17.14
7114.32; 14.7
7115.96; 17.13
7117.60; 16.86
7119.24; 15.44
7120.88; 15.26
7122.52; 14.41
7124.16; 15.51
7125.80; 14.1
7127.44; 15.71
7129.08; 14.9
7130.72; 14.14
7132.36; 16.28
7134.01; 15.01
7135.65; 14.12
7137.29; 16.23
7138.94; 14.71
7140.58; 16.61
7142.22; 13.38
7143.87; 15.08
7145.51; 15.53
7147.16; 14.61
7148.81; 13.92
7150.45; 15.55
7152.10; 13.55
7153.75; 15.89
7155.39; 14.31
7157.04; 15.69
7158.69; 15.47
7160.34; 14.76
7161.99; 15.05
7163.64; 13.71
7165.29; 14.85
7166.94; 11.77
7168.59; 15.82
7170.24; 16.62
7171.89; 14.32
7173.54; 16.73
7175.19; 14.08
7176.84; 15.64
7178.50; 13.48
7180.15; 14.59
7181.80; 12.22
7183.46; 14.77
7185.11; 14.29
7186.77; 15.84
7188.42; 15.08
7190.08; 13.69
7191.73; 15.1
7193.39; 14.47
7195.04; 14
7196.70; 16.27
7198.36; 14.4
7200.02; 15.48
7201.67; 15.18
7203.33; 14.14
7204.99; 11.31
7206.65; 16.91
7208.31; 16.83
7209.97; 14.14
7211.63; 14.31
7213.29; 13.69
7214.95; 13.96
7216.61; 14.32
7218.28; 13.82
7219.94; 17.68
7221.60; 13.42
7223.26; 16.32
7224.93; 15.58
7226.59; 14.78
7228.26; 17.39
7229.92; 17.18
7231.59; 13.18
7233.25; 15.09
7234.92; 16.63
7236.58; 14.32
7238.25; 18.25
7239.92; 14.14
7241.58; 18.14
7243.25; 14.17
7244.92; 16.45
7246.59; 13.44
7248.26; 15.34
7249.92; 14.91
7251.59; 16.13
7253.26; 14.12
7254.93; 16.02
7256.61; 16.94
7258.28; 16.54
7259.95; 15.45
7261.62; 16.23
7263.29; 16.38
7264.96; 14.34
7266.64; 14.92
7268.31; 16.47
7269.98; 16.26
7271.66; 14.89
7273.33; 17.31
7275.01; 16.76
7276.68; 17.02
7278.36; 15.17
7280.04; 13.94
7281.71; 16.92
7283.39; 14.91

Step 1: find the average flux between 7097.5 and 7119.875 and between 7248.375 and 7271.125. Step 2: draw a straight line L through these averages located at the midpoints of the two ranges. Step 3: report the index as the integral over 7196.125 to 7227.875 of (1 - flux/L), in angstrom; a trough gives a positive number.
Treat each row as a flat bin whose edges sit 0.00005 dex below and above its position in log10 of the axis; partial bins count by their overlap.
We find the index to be 1.8 angstrom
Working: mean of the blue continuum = 15.9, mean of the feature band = 14.9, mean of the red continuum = 15.7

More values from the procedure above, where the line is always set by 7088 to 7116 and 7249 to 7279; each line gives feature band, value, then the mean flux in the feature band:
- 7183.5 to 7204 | 1.3 angstrom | 14.8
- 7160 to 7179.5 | 1.4 angstrom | 14.7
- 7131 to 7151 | 1.0 angstrom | 15.1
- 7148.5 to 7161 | 0.7 angstrom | 14.9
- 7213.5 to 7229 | 0.7 angstrom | 15.2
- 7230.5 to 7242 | 0.2 angstrom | 15.6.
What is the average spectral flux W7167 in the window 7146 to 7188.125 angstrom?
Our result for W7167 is 14.7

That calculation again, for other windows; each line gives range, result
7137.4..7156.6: 14.9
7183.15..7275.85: 15.3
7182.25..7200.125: 14.8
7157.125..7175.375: 14.9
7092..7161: 15.3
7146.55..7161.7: 14.9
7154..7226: 14.8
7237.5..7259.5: 15.7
